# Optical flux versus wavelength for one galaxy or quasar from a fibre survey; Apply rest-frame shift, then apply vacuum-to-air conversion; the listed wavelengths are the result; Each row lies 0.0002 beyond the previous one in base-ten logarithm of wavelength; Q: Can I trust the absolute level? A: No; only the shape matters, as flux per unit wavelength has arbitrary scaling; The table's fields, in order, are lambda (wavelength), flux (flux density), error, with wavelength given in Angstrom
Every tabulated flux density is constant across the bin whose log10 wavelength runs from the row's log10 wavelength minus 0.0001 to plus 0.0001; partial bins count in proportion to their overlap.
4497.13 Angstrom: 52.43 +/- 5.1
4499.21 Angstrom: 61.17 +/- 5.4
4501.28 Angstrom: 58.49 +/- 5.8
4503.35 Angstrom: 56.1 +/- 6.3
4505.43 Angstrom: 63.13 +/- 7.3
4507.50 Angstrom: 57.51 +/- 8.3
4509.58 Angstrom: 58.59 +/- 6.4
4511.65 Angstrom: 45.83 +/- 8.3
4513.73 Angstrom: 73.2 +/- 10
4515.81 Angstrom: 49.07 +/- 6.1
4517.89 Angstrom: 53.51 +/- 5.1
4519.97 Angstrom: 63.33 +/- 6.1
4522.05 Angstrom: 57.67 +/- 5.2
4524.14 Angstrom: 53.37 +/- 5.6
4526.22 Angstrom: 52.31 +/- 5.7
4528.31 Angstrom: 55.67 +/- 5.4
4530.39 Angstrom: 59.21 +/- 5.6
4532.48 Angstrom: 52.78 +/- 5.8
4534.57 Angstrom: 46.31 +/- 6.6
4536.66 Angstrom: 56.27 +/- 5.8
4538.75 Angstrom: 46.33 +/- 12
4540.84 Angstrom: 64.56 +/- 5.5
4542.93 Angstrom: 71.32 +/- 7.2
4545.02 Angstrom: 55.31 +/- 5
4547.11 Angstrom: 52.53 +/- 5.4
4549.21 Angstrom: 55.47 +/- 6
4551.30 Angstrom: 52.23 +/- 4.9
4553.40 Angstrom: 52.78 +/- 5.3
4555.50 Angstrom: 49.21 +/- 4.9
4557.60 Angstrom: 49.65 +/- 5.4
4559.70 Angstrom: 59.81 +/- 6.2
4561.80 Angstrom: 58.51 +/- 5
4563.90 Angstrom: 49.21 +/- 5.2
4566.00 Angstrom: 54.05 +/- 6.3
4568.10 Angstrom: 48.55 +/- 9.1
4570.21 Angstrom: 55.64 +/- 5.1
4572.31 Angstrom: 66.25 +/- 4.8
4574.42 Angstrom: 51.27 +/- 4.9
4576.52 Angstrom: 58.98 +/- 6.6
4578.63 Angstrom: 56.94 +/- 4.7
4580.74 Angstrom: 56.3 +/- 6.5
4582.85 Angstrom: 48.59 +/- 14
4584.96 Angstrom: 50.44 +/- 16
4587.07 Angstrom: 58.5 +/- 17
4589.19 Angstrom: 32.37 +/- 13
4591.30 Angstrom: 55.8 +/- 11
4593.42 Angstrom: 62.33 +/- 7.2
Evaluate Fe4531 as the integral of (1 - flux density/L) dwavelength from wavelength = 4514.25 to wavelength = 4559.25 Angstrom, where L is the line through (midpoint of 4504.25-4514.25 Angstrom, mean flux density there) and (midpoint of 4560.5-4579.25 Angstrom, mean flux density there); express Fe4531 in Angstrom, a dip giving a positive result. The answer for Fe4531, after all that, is 1.9 Angstrom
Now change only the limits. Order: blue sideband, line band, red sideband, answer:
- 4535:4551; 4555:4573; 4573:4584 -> 0.4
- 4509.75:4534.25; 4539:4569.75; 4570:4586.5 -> 0.4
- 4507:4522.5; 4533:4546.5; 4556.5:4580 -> 0.0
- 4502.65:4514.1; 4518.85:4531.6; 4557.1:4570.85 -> 0.0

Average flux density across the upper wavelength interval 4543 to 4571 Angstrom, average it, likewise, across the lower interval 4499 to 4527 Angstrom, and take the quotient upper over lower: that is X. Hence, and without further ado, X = 0.9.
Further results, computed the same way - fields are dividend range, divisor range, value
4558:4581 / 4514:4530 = 1.00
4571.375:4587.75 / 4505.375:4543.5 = 0.99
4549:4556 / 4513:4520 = 0.89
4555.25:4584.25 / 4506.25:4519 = 0.97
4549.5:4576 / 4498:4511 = 0.92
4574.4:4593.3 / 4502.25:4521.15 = 0.91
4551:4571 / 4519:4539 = 0.97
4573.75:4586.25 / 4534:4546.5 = 0.95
